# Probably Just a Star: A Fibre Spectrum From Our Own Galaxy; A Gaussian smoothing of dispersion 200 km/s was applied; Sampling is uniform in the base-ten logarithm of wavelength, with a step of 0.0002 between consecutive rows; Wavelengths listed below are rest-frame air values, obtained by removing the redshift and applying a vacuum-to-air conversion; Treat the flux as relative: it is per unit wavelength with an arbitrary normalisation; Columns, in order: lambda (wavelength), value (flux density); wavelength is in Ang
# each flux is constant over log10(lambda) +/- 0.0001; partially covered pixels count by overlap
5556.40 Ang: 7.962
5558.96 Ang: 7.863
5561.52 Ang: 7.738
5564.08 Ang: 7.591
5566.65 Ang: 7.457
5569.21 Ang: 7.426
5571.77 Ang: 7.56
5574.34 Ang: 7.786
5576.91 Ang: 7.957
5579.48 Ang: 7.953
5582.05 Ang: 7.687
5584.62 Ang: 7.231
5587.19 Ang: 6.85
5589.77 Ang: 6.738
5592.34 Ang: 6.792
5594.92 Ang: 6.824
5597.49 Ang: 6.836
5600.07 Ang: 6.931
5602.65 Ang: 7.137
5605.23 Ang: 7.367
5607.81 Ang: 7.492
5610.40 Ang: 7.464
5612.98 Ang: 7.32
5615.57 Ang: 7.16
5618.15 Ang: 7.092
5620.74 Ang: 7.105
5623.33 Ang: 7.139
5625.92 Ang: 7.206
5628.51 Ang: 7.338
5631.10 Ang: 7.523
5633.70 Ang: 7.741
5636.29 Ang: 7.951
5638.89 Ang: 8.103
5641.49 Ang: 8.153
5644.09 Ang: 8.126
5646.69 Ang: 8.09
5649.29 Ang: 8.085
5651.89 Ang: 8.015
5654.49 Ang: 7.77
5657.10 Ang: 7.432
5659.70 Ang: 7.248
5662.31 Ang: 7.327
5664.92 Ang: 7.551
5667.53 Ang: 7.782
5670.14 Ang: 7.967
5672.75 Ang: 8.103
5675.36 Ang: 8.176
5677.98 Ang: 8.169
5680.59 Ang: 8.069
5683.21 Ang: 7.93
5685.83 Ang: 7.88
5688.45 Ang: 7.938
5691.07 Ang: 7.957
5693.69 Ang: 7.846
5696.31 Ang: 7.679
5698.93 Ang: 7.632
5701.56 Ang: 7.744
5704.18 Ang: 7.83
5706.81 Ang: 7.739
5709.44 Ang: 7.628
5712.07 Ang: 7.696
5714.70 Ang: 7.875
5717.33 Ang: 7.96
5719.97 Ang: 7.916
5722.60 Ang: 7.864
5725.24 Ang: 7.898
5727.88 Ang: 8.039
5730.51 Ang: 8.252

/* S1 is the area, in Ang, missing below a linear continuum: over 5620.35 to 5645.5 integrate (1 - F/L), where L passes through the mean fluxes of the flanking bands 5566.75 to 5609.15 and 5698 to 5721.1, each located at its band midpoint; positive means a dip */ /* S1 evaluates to -0.6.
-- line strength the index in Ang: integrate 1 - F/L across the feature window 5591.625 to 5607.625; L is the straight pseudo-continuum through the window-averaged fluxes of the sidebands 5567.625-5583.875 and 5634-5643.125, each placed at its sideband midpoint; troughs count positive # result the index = 1.7 Ang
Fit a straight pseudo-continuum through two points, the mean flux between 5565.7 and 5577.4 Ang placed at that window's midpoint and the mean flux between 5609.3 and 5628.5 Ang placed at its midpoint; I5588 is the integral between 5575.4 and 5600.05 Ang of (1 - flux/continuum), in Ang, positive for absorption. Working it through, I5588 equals 1.0 Ang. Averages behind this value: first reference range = 7.62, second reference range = 7.22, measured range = 7.2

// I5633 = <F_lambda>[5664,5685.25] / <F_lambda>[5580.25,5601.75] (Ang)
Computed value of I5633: 1.1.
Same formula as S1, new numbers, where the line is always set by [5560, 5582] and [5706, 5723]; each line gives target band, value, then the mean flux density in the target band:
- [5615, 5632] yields 1.1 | 7.22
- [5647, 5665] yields 0.2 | 7.66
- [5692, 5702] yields 0.1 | 7.73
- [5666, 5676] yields -0.3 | 7.99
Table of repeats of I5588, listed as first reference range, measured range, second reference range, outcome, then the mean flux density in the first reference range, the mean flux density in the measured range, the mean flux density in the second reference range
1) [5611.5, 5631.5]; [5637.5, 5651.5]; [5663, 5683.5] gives -1.0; 7.23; 8.1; 7.95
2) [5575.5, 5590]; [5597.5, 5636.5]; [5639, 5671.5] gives 1.6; 7.45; 7.3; 7.81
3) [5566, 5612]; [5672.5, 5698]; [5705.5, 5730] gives -0.8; 7.3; 7.97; 7.86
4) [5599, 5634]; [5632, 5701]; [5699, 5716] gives -3.1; 7.28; 7.87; 7.74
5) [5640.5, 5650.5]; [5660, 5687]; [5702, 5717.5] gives 0.3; 8.11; 7.87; 7.78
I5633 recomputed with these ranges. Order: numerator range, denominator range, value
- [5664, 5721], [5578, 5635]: 1.09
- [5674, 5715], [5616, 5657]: 1.02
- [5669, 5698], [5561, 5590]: 1.06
